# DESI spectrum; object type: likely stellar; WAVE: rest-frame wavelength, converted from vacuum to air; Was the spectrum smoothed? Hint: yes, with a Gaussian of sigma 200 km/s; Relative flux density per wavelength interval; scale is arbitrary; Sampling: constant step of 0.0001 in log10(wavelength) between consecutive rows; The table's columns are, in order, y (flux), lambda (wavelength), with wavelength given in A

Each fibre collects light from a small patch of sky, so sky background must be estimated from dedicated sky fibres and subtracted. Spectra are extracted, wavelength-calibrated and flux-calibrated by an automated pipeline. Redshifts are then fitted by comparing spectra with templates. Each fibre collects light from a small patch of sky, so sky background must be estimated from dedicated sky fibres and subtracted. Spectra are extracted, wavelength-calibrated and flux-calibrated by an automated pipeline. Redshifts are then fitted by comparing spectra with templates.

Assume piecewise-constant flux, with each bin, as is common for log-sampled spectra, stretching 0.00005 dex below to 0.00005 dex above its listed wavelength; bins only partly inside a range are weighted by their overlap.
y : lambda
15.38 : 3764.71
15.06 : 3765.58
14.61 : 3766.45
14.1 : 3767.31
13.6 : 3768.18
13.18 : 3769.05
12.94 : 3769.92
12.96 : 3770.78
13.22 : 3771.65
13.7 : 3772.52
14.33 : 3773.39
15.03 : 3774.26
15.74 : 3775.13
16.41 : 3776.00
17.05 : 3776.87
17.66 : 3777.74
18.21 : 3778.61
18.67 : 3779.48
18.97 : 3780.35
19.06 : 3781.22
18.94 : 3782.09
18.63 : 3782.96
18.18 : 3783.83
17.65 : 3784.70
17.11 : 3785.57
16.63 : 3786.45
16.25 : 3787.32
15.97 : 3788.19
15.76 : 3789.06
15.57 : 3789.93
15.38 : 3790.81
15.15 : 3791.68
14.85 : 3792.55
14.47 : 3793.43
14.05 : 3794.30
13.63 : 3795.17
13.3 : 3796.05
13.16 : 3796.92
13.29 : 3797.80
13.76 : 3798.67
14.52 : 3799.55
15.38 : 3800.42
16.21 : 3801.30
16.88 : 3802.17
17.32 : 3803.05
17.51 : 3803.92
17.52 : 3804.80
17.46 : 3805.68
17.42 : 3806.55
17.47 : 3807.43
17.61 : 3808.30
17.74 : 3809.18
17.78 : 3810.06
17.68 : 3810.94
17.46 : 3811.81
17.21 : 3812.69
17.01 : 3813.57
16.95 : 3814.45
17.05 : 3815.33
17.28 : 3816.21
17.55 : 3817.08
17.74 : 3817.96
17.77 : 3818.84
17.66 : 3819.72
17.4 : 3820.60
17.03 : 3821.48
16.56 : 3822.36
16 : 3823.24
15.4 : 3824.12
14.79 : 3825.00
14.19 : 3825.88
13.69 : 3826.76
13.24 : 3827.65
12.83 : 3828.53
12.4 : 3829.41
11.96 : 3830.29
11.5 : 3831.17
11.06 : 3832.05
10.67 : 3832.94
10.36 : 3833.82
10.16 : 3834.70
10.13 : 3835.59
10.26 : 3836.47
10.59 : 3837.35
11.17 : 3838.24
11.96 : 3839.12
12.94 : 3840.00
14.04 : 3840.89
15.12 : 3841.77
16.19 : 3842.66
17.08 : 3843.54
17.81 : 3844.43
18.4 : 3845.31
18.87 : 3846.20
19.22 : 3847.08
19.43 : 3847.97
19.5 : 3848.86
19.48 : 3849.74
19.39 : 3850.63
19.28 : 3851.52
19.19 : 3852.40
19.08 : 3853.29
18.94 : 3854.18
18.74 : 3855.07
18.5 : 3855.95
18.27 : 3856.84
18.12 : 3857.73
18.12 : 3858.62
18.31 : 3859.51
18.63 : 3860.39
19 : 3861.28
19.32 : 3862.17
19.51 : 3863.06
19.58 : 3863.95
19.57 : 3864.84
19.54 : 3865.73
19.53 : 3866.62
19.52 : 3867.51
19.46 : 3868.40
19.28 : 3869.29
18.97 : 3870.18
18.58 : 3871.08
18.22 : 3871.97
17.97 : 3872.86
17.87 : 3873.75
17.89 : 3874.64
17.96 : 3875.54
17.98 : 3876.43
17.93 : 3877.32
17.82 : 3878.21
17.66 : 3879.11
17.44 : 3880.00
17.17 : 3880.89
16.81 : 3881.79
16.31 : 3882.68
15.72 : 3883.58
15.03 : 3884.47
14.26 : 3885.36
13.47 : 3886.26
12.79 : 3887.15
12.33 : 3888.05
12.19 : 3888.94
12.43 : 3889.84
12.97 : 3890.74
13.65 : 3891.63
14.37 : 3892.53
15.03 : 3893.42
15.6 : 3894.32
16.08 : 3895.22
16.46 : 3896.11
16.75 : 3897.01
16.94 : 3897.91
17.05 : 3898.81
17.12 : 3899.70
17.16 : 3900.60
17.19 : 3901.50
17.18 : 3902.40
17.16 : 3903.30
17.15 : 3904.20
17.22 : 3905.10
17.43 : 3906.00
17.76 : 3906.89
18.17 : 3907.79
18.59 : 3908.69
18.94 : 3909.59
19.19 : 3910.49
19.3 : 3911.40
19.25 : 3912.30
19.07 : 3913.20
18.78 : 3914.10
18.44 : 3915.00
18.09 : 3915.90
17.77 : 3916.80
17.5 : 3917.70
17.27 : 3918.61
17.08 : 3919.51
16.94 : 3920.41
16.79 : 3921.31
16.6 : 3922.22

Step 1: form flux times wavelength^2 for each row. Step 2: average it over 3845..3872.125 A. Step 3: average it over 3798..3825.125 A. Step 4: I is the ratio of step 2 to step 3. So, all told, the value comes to 1.16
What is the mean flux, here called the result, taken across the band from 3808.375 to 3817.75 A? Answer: 17.4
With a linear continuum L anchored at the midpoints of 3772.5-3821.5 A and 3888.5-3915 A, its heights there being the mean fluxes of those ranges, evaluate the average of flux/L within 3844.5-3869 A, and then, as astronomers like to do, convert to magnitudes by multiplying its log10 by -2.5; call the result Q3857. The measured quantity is -0.14 mag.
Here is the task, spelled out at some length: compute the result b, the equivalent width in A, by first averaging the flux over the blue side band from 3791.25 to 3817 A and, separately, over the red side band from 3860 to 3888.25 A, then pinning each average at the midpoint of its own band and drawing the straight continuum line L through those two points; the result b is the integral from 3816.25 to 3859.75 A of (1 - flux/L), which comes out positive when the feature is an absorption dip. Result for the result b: 3.1 A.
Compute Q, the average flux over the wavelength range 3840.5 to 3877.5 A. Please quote 18.5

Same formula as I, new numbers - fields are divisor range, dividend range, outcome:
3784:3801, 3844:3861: 1.29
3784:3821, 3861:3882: 1.18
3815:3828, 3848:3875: 1.19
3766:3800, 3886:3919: 1.14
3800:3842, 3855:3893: 1.17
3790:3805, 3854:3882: 1.28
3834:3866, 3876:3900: 0.93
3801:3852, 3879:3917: 1.09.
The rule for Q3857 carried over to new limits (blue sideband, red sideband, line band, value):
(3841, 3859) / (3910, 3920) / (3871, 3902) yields 0.15 mag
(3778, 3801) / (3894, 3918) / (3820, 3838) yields 0.26 mag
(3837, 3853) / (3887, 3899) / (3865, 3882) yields -0.18 mag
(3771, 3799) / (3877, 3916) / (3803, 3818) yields -0.09 mag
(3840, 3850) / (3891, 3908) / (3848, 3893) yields -0.03 mag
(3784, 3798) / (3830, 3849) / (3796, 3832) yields -0.09 mag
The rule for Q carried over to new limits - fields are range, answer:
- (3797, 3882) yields 16.7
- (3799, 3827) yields 16.8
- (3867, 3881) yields 18.3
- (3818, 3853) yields 15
